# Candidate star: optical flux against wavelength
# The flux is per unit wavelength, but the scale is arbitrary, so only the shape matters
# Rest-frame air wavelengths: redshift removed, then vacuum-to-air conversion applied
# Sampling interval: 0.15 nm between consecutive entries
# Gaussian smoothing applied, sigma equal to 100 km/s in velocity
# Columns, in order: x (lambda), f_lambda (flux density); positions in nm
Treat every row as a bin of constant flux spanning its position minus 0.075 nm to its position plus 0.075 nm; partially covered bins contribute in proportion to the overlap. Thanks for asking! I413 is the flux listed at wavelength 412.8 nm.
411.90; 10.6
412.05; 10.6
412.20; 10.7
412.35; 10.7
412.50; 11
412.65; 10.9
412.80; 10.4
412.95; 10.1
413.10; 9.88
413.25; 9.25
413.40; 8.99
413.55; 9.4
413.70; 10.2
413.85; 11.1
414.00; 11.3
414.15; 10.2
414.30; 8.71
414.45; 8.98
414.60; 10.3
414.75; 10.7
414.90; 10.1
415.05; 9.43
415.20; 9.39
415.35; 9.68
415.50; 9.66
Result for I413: 10.4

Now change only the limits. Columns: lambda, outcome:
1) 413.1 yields 9.88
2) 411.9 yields 10.6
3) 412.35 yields 10.7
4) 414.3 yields 8.71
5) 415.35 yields 9.68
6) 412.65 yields 10.9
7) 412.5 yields 11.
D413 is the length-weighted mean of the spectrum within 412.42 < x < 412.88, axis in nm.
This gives 10.8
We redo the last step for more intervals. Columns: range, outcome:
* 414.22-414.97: 9.76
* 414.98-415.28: 9.41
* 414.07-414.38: 9.48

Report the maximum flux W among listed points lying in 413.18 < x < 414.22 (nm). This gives 11.3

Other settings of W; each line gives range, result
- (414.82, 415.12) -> 10.1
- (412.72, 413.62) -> 10.4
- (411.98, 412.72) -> 11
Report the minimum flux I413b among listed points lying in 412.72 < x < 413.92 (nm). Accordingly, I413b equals 8.99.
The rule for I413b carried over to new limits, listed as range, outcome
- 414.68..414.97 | 10.1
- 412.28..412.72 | 10.7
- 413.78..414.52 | 8.71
